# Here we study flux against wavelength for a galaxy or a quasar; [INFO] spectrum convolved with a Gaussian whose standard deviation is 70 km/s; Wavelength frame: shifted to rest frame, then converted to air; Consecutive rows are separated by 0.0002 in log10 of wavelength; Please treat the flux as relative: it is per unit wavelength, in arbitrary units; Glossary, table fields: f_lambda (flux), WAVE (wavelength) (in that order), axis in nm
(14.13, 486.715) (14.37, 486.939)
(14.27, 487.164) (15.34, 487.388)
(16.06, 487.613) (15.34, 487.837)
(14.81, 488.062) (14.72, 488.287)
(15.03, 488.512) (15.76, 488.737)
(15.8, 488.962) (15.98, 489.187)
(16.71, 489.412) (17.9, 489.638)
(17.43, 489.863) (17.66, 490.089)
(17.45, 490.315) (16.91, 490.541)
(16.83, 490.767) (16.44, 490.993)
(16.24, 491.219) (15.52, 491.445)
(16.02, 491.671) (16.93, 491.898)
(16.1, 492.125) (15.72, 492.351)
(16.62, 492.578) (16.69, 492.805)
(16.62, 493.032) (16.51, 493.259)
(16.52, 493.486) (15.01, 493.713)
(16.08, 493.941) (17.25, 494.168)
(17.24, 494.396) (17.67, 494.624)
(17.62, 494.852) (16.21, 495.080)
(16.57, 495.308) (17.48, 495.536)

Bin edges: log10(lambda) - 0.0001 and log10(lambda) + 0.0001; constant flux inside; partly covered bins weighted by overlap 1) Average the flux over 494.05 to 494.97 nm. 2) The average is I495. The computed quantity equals 17.4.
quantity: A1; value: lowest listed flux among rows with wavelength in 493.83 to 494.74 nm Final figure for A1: 16.08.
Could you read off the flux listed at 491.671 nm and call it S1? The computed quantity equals 16.02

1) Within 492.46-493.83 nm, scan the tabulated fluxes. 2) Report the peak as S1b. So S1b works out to 16.69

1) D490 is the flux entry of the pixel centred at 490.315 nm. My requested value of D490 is 17.45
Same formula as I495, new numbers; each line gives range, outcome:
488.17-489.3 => 15.5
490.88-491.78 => 16.1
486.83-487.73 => 15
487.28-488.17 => 15.4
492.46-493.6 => 16.6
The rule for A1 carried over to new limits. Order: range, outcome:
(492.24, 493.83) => 15.01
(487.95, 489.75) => 14.72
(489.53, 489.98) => 17.43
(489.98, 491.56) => 15.52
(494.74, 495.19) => 16.21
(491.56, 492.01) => 16.02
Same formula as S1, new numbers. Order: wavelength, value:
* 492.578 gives 16.62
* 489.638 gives 17.9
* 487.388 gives 15.34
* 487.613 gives 16.06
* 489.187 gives 15.98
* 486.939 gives 14.37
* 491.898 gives 16.93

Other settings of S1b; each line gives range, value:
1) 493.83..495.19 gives 17.67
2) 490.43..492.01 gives 16.93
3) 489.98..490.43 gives 17.66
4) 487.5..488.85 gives 16.06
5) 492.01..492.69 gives 16.62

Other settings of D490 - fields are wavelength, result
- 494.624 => 17.67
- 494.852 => 17.62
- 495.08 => 16.21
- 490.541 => 16.91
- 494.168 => 17.25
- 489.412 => 16.71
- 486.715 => 14.13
